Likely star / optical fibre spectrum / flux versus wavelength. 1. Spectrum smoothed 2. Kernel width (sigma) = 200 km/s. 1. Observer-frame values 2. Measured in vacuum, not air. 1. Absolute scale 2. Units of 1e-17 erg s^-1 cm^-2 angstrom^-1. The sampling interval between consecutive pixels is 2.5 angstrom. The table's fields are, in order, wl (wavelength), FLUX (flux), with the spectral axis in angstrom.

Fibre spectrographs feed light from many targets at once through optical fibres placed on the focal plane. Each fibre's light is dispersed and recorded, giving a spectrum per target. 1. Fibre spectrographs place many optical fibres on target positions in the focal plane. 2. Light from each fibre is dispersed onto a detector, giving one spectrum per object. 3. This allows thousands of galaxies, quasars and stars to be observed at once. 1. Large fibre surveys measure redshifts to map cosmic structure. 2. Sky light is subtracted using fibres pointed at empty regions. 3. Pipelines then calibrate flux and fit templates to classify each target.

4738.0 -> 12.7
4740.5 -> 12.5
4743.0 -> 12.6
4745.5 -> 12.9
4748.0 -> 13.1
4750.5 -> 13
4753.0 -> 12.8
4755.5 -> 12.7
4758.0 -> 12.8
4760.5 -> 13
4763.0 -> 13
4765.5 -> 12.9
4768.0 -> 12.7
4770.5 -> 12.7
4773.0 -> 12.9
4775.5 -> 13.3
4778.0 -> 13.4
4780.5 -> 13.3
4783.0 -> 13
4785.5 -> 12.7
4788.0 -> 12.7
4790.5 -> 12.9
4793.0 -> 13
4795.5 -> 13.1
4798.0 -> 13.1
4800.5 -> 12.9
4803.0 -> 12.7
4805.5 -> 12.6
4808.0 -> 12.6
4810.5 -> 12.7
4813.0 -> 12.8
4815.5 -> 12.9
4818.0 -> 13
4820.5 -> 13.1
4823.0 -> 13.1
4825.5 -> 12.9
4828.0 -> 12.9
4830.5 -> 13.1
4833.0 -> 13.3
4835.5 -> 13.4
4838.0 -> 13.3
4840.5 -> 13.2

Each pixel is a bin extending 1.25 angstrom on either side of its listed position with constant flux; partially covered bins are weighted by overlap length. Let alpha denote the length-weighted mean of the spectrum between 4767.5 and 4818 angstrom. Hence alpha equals 12.9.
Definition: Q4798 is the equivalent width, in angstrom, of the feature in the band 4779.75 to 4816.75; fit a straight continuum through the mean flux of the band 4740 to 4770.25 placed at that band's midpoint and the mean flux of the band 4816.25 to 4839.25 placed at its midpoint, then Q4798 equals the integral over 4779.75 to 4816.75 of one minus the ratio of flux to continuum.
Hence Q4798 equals 0.4 angstrom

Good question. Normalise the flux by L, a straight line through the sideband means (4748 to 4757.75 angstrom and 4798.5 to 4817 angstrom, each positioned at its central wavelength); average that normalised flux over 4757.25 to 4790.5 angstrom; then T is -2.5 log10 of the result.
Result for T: -0.01 mag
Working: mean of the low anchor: 12.9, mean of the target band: 13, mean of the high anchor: 12.8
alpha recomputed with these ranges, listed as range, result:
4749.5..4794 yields 12.9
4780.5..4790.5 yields 12.9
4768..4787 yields 13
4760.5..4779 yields 13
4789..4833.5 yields 12.9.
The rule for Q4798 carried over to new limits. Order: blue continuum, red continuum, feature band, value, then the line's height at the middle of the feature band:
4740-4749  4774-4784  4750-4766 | 0.1 angstrom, 13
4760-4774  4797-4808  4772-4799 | -0.4 angstrom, 12.8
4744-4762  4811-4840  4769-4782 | -0.2 angstrom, 12.9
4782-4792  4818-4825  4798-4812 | 0.2 angstrom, 12.9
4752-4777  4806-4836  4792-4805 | 0.0 angstrom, 12.9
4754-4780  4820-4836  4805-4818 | 0.3 angstrom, 13.1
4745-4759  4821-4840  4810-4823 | 0.2 angstrom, 13.1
